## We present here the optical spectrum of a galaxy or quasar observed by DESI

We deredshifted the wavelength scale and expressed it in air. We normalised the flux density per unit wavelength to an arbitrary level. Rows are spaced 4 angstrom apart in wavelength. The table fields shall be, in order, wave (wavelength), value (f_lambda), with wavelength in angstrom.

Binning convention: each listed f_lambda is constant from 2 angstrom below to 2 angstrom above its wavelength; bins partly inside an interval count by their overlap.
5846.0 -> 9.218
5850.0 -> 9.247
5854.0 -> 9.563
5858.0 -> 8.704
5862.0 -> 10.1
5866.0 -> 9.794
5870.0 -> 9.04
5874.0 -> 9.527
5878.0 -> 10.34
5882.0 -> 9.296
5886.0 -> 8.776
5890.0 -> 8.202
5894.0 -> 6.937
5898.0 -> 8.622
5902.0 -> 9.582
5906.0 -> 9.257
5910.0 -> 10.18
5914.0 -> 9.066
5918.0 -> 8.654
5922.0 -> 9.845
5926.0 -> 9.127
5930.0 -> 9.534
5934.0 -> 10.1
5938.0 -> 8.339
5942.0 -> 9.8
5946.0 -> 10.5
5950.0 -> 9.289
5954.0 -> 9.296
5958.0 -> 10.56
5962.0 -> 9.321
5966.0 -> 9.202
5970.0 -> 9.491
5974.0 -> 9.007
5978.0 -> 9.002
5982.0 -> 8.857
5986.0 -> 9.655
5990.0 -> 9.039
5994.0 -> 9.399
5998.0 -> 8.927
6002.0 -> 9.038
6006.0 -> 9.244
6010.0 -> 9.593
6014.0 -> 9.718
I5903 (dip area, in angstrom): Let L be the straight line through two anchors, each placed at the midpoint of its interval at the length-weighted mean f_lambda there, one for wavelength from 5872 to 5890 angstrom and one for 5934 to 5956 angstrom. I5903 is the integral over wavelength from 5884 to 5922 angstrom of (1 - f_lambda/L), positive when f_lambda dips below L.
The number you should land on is 2.2 angstrom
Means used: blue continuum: 9.34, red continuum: 9.5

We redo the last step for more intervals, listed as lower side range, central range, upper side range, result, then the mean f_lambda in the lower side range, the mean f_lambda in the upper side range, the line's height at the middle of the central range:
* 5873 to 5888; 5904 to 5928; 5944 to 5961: 0.8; 9.48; 9.88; 9.68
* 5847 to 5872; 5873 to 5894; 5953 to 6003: 0.9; 9.4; 9.3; 9.38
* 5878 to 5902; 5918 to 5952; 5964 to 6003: -2.4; 8.63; 9.16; 8.89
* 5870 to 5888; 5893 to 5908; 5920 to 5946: 1.2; 9.44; 9.54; 9.48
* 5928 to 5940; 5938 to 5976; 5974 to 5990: -1.3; 9.32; 9.13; 9.23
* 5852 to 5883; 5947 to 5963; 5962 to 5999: -0.7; 9.55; 9.19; 9.27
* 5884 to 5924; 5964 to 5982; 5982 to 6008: 0.0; 8.91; 9.19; 9.12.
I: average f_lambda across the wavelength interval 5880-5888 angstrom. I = 9.04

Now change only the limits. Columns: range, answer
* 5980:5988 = 9.26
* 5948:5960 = 9.72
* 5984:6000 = 9.25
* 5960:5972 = 9.34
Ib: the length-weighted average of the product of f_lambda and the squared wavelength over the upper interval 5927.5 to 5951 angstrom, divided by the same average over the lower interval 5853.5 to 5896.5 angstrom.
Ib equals 1.1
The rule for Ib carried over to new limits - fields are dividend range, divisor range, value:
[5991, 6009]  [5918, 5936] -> 0.98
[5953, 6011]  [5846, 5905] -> 1.06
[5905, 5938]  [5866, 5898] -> 1.07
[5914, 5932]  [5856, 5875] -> 1.00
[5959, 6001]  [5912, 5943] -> 1.01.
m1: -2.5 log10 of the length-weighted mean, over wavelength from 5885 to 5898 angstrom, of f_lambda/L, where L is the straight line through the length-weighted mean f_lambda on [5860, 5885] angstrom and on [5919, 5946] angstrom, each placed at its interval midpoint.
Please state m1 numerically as 0.197 mag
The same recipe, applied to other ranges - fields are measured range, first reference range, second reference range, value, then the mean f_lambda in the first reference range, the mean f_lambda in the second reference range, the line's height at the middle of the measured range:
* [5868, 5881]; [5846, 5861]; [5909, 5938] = -0.04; 9.24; 9.4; 9.29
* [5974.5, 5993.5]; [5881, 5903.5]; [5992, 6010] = -0.01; 8.51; 9.2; 9.09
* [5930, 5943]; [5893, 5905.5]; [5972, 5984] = -0.08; 8.6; 8.96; 8.77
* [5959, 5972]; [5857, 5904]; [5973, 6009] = -0.04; 9.08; 9.15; 9.13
